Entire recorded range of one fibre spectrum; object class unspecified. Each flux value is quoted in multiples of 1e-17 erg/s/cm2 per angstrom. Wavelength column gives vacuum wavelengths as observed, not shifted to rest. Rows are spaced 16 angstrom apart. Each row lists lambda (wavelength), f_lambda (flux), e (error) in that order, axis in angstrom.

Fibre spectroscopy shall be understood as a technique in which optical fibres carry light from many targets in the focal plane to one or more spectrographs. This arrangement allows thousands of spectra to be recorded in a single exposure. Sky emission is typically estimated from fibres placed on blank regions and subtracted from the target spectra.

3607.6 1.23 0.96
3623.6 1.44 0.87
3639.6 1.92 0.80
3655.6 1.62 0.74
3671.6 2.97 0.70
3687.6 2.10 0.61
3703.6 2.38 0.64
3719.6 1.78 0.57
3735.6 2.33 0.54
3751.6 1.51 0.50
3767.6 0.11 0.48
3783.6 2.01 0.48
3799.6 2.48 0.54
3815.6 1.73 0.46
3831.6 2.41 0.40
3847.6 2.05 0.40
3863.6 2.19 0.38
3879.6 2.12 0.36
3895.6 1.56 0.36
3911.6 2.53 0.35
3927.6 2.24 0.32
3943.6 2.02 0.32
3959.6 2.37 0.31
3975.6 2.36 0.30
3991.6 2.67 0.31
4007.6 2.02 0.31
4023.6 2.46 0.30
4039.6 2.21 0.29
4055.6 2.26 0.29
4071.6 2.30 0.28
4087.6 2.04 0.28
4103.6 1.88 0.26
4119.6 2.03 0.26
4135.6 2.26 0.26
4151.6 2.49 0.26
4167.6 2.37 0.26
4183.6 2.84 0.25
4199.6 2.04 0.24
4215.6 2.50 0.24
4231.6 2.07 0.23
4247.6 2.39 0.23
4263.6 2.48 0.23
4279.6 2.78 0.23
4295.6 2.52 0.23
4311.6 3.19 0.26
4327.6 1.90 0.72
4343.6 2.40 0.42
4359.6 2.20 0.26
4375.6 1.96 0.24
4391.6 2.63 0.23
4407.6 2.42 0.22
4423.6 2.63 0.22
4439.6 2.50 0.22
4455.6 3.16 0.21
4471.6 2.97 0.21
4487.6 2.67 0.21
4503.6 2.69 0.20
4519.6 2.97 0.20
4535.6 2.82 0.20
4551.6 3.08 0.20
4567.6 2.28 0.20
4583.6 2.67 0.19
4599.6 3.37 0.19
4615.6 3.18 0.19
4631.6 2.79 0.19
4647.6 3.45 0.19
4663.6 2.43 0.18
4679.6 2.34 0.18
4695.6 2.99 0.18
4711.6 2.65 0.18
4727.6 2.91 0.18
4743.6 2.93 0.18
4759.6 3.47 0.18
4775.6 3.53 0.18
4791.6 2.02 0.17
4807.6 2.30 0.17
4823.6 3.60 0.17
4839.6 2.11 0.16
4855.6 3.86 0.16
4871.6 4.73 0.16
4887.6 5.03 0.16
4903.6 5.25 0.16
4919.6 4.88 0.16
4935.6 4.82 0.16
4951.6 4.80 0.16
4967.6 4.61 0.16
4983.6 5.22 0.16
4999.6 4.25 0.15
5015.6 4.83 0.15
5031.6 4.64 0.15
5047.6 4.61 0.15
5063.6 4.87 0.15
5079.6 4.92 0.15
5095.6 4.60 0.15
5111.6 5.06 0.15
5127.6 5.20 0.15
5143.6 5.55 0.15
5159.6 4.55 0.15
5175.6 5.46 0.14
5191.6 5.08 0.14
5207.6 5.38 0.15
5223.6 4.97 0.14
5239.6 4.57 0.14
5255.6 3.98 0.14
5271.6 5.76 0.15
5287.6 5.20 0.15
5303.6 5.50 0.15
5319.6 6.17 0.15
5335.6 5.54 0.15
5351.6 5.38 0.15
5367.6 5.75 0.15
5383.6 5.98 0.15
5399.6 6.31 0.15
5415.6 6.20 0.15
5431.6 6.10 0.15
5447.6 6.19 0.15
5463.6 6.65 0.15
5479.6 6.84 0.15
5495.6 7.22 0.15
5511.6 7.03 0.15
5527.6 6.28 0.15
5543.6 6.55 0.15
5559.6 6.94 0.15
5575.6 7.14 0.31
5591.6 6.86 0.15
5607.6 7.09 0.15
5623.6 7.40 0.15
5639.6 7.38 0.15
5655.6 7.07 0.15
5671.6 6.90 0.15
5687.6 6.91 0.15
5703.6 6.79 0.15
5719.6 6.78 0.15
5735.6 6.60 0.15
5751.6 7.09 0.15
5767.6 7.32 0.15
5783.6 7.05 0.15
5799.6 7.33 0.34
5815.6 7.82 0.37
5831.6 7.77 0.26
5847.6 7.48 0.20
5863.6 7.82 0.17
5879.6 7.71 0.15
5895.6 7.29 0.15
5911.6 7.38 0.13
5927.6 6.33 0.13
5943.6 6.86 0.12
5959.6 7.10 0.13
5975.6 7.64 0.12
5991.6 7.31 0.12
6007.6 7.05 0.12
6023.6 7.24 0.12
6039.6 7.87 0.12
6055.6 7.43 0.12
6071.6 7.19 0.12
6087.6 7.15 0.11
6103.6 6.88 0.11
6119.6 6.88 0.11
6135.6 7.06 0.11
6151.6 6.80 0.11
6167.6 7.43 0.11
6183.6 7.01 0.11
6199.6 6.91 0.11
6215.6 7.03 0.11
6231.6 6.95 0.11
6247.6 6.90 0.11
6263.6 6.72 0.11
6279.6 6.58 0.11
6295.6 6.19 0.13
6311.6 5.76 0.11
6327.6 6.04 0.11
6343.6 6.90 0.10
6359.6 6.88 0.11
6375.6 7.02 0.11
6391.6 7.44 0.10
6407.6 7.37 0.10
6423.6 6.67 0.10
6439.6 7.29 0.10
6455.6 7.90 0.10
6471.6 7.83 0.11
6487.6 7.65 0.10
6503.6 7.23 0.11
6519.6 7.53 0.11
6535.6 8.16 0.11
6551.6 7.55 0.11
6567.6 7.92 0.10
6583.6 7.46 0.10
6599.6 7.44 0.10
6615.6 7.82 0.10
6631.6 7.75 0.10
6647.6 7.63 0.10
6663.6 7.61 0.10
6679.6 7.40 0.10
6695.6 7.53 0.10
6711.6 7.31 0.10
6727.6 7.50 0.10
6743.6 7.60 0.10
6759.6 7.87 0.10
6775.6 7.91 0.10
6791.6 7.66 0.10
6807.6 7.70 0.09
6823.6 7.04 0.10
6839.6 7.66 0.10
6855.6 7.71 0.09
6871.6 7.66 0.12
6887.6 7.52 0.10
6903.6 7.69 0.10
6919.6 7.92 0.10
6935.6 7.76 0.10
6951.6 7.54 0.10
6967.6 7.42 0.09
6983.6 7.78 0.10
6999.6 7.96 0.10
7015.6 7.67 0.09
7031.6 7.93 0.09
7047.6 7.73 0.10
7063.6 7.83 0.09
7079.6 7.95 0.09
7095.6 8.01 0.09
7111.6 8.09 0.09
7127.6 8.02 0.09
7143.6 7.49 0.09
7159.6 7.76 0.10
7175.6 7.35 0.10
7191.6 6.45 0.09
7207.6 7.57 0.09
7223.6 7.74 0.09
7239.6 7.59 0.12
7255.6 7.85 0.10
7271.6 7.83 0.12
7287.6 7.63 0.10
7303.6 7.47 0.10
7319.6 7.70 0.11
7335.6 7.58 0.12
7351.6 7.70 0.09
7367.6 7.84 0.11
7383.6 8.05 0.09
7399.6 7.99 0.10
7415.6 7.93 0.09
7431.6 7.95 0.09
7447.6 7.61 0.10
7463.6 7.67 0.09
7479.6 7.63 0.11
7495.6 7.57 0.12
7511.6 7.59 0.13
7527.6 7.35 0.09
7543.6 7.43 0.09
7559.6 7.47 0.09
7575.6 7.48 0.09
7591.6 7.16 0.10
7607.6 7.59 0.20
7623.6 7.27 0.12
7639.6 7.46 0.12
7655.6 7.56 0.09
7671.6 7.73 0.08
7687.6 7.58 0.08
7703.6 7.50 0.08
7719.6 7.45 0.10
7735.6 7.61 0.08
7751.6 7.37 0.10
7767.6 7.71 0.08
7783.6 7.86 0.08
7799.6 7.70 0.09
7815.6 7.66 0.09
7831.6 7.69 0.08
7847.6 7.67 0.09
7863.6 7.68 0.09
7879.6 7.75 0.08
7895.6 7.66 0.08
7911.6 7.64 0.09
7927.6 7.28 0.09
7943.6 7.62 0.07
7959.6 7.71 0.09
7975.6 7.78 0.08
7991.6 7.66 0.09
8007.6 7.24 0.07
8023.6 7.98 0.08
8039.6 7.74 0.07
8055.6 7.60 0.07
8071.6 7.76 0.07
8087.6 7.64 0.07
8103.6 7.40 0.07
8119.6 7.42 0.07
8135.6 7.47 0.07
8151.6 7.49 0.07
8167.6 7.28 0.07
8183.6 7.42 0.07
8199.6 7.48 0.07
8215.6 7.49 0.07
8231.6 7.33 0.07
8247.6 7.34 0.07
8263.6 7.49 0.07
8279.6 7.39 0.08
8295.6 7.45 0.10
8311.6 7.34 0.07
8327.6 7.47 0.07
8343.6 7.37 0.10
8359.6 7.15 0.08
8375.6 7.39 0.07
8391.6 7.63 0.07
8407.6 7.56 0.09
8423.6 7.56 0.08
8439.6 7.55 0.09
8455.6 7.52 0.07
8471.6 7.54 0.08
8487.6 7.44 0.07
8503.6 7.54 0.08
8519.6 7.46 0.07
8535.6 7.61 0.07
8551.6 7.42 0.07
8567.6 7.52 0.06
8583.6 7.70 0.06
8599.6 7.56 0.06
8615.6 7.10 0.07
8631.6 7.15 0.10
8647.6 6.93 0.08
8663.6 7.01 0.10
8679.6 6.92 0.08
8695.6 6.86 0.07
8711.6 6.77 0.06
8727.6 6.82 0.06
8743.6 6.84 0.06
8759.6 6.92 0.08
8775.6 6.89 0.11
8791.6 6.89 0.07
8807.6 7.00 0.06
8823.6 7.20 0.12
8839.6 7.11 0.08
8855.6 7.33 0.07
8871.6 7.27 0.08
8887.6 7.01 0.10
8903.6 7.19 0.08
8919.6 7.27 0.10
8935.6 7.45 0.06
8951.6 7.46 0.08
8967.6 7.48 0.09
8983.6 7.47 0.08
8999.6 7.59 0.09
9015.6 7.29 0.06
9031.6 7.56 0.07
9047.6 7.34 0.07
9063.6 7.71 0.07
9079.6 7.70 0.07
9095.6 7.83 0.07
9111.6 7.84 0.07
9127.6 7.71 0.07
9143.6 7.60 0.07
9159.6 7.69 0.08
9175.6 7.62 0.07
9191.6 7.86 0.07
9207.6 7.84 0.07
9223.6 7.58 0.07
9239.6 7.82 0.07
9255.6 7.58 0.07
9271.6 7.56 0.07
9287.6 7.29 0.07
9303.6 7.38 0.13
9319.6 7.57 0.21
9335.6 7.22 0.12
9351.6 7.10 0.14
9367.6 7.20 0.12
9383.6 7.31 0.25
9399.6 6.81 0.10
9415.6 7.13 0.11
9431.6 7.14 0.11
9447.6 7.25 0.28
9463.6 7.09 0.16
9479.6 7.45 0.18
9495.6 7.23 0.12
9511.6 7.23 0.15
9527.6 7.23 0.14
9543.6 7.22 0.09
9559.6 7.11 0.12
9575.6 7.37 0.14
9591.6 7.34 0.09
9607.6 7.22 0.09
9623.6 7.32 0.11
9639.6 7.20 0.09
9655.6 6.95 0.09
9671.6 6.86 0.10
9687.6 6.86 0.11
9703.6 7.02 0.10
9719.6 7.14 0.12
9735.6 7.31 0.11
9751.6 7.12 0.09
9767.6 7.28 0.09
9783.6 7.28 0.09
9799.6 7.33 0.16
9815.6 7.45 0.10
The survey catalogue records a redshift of 0.219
